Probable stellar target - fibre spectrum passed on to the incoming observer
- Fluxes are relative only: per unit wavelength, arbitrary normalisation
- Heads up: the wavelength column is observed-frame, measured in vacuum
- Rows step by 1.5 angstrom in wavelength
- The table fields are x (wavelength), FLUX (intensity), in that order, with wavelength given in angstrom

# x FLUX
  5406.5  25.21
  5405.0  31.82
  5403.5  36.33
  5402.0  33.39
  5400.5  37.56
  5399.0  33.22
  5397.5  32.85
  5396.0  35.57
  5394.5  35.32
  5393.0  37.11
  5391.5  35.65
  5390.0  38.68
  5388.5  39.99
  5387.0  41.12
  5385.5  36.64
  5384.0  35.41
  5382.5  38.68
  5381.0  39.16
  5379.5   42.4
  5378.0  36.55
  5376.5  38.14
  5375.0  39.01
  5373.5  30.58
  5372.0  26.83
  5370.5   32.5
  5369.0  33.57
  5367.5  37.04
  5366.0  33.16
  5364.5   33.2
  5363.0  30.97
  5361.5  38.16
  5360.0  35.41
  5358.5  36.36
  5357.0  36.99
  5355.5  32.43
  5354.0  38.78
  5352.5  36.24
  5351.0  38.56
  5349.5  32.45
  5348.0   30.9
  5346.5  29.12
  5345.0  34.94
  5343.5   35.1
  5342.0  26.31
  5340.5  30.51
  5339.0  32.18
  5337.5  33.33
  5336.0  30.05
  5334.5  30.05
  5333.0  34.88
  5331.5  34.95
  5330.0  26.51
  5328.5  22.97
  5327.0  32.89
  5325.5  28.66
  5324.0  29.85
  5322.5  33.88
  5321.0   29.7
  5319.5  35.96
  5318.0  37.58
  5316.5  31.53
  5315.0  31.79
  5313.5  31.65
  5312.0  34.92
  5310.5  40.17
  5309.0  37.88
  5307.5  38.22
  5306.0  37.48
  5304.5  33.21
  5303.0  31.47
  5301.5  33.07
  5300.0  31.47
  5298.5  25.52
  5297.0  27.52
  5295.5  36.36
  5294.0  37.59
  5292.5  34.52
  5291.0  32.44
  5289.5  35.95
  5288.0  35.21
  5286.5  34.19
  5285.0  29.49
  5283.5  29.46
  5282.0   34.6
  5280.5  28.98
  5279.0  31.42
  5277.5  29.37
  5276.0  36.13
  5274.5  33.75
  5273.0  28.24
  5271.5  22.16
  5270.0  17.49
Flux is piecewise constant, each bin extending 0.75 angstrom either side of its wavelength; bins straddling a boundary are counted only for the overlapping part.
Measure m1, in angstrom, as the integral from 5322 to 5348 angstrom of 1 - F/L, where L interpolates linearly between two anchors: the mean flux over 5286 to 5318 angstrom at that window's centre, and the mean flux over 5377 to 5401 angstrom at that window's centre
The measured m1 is 3.2 angstrom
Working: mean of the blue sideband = 34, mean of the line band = 30.9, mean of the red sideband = 37.3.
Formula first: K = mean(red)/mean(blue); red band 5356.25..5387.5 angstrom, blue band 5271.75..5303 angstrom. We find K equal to 1.1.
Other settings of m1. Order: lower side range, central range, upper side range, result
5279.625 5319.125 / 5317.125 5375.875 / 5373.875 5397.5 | 4.8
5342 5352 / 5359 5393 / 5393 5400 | -2.1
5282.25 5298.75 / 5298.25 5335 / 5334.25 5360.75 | 0.4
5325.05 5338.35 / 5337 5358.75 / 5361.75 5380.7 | -0.9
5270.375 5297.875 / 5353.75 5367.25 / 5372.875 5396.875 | 0.4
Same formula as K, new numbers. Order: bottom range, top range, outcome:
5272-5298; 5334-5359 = 1.02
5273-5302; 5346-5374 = 1.05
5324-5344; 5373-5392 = 1.24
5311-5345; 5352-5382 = 1.12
